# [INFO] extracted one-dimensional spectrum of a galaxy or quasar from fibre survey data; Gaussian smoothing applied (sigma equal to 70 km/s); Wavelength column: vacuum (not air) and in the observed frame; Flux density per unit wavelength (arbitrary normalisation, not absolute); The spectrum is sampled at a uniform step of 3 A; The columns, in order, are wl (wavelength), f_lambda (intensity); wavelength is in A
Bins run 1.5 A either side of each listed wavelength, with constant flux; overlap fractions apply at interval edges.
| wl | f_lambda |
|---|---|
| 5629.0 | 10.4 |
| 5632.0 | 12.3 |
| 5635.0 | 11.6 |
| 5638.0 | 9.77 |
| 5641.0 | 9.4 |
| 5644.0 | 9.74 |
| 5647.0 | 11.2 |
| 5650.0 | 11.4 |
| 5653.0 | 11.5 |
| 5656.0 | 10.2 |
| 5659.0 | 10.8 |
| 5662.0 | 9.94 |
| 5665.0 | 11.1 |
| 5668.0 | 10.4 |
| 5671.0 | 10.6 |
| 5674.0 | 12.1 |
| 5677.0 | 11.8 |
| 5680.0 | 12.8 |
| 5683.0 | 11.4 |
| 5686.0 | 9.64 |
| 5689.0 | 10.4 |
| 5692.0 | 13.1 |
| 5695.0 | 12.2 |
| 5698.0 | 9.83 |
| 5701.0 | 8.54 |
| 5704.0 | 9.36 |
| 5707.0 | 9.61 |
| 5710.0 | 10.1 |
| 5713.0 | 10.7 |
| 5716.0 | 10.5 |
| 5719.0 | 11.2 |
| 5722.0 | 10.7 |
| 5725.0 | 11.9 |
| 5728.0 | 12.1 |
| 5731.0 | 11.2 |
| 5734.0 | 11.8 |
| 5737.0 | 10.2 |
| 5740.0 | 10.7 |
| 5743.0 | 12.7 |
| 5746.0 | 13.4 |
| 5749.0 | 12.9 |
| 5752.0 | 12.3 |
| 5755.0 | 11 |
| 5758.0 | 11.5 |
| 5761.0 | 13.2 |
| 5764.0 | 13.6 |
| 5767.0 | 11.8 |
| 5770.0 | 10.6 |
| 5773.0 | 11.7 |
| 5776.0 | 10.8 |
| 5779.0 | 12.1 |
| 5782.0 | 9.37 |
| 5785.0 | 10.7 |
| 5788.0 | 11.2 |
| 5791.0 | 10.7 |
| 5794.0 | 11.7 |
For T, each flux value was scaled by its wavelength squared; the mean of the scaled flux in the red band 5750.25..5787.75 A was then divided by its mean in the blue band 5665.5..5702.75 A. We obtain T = 1.1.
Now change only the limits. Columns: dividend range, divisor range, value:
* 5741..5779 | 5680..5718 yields 1.17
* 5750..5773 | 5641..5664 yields 1.18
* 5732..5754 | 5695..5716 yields 1.22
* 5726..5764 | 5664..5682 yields 1.07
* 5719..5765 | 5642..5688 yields 1.12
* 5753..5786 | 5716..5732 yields 1.03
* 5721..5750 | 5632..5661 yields 1.13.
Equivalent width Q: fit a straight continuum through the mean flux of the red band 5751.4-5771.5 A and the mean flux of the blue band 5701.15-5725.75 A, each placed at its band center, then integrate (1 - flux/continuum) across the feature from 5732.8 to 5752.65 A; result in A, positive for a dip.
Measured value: -1.1 A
